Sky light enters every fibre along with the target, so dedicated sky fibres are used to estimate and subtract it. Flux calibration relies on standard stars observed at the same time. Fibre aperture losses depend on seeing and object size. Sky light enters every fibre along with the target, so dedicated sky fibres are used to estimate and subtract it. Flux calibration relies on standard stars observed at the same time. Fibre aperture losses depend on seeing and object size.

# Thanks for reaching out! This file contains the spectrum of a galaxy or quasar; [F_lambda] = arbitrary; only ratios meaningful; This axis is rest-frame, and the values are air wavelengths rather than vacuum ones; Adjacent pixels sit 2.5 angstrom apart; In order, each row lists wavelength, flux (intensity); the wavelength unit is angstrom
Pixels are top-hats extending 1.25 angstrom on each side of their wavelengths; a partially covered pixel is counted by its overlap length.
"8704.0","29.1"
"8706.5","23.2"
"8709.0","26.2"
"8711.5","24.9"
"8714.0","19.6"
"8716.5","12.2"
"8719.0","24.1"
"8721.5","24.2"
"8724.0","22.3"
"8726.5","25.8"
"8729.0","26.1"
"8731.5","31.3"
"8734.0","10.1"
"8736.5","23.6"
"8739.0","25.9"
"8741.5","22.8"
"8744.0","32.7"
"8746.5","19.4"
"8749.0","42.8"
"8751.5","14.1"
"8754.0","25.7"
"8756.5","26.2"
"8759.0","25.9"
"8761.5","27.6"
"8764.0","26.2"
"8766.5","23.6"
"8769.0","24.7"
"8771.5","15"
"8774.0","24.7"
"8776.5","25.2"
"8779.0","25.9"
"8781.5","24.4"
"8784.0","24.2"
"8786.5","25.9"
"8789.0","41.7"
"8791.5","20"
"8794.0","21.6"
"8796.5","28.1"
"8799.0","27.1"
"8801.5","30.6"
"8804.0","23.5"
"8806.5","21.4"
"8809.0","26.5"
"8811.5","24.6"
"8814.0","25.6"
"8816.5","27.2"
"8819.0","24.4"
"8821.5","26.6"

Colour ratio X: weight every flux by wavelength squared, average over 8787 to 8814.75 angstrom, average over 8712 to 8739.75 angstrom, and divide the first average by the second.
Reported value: 1.2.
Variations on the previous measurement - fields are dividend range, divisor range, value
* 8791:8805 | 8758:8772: 1.06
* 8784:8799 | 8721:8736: 1.18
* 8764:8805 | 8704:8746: 1.10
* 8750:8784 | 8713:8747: 1.05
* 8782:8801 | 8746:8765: 1.04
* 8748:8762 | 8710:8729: 1.21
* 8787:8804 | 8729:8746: 1.16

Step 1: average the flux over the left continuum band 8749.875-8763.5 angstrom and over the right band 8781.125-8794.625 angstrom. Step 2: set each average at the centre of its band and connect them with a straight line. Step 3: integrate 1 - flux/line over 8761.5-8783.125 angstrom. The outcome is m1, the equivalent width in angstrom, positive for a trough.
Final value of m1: 1.39 angstrom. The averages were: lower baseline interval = 24.5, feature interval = 23.9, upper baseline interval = 26.6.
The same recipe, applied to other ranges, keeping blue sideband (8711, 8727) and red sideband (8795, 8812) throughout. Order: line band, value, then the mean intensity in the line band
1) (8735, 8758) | -2.8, 25.7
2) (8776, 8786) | -0.1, 25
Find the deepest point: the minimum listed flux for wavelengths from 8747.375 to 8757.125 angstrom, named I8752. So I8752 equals 14.1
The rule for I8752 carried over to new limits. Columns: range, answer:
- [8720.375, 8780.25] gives 10.1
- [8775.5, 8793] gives 20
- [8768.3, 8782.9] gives 15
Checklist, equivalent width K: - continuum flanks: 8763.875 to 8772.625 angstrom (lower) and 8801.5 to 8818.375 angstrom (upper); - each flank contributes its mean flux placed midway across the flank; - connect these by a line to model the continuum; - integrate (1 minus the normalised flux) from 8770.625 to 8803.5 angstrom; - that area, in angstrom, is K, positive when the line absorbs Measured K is -3.2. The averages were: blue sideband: 22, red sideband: 25.2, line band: 25.8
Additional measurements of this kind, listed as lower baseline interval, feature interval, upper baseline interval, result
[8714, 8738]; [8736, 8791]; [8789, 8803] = -2.6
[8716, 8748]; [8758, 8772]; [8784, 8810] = 0.4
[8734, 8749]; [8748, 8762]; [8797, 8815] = -0.8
